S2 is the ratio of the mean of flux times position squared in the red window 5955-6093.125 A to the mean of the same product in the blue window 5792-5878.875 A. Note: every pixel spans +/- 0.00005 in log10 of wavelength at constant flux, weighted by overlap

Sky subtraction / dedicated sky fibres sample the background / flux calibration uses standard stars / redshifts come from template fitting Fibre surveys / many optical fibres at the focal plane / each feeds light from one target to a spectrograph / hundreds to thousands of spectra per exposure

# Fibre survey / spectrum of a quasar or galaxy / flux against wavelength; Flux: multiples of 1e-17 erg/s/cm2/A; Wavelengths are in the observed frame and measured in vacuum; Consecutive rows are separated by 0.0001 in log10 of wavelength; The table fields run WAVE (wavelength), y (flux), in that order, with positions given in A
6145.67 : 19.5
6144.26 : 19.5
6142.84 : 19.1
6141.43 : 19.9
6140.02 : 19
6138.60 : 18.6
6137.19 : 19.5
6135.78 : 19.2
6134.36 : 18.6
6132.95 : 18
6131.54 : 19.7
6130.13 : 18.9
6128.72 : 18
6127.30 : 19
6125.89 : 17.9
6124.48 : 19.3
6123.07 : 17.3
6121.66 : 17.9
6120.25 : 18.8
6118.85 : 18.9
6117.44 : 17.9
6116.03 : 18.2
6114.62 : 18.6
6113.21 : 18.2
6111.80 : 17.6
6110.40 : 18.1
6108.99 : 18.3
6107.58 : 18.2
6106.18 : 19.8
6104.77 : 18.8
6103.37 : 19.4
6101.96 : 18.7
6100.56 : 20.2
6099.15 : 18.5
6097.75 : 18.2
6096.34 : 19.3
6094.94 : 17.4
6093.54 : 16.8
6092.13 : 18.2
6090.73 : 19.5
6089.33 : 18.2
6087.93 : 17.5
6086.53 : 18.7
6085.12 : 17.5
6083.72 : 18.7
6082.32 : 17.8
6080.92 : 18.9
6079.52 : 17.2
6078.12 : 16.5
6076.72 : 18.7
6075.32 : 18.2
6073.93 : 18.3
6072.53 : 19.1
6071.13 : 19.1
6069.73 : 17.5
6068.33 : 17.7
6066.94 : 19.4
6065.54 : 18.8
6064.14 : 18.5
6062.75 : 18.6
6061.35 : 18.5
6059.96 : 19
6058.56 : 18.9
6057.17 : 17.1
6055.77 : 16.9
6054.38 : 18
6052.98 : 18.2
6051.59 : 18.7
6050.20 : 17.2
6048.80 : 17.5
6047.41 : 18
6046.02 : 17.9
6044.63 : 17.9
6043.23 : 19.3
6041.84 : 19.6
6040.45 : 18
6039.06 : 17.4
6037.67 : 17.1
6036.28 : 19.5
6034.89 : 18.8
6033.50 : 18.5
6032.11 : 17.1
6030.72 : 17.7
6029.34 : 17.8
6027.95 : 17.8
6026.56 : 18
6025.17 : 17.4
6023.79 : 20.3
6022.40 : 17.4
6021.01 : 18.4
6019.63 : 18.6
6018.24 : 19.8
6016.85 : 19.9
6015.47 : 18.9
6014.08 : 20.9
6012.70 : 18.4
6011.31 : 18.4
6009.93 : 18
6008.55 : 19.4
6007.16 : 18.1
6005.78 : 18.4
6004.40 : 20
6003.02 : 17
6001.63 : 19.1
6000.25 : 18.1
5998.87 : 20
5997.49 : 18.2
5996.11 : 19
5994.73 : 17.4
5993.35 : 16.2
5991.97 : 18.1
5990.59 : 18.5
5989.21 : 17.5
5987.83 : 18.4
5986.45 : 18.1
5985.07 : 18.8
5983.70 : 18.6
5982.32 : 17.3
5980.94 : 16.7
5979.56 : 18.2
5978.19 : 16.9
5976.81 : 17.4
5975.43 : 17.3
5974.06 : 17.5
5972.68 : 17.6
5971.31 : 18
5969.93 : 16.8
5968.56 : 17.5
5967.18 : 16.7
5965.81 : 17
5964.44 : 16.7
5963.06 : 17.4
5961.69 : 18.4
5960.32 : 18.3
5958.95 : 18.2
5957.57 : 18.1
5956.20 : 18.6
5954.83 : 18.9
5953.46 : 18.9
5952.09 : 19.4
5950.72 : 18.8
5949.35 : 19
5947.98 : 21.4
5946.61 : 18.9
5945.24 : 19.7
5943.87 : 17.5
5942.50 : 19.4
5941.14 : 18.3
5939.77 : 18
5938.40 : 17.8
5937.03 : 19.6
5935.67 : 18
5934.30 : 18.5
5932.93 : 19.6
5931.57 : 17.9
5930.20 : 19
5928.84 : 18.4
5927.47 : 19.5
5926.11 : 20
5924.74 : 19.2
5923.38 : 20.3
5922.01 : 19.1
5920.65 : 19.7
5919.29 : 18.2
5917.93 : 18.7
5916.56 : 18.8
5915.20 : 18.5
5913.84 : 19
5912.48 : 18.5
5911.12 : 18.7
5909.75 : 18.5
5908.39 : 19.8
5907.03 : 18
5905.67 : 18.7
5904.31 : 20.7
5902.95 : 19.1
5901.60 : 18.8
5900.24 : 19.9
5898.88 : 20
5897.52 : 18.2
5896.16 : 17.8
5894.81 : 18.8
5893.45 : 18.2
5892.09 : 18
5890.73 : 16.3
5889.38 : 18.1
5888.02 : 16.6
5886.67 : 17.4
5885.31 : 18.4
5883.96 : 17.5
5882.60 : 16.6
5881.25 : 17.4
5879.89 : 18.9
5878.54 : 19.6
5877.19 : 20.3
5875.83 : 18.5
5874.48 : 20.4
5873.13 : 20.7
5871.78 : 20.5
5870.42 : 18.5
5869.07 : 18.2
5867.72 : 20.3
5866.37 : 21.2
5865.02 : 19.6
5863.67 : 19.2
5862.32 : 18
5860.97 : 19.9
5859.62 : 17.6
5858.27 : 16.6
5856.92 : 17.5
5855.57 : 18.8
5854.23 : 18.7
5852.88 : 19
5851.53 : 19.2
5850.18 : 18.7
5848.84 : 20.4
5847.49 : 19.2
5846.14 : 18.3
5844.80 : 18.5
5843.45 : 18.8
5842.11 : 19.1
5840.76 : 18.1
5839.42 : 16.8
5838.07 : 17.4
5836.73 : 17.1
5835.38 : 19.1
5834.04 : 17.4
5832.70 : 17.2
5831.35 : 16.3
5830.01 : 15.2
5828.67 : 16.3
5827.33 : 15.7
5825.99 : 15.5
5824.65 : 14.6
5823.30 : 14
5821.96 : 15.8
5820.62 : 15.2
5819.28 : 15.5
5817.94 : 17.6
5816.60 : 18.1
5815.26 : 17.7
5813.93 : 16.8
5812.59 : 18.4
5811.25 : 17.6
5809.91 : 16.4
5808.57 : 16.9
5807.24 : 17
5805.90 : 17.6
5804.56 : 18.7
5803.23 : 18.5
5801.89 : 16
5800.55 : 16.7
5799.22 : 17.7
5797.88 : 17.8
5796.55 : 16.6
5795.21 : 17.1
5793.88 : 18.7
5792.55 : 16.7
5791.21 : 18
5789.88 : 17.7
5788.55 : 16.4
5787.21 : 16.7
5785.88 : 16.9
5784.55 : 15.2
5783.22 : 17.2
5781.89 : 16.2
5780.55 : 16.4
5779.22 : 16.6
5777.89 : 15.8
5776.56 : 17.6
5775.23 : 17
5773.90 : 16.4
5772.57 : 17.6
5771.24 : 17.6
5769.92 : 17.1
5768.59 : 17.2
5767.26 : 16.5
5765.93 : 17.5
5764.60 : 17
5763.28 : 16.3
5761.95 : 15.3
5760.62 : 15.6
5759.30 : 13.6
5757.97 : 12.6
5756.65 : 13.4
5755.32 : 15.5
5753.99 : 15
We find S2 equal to 1.08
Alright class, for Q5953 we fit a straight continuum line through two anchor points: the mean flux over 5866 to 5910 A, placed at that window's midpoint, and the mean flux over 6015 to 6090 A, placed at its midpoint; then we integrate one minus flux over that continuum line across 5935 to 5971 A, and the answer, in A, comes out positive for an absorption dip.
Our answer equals 0.4 A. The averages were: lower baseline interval 18.8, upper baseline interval 18.3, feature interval 18.4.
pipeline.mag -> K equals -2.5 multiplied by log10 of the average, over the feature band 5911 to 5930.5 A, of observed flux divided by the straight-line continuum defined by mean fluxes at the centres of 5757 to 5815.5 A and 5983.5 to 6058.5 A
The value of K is -0.08 mag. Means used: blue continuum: 16.8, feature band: 19.1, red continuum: 18.3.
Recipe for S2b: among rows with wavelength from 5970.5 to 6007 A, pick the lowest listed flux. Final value 16.2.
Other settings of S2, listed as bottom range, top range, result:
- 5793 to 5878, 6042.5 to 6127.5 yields 1.11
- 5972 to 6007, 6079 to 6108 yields 1.06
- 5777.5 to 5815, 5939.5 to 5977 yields 1.13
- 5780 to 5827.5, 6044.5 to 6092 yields 1.18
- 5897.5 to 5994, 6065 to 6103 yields 1.04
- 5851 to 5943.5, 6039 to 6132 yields 1.04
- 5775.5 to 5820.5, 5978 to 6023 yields 1.15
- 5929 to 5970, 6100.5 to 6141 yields 1.07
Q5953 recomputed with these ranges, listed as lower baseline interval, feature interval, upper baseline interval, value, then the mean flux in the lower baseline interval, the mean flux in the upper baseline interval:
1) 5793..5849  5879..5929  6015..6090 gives -2.9 A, 17.2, 18.3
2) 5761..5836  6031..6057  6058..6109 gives 0.2 A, 16.8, 18.4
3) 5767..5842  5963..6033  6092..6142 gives -0.6 A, 16.9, 18.6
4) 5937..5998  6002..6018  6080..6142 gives -0.6 A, 18.1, 18.5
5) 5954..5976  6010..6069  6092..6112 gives -0.7 A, 17.7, 18.5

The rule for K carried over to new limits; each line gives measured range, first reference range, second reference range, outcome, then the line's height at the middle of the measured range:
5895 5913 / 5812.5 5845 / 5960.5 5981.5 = -0.112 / 17.1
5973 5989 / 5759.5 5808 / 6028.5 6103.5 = 0.007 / 17.9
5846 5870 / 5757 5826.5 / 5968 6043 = -0.107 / 17.2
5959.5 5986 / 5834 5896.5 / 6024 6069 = 0.048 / 18.3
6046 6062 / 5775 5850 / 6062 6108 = 0.017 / 18.3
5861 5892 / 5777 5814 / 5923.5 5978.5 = -0.059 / 17.8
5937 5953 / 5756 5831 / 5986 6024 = -0.056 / 18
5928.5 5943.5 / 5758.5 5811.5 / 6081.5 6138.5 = -0.058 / 17.6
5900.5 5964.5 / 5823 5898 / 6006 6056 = -0.036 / 18.2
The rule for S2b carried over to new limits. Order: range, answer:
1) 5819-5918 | 14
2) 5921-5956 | 17.5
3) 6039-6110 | 16.5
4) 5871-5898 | 16.3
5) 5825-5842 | 15.2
